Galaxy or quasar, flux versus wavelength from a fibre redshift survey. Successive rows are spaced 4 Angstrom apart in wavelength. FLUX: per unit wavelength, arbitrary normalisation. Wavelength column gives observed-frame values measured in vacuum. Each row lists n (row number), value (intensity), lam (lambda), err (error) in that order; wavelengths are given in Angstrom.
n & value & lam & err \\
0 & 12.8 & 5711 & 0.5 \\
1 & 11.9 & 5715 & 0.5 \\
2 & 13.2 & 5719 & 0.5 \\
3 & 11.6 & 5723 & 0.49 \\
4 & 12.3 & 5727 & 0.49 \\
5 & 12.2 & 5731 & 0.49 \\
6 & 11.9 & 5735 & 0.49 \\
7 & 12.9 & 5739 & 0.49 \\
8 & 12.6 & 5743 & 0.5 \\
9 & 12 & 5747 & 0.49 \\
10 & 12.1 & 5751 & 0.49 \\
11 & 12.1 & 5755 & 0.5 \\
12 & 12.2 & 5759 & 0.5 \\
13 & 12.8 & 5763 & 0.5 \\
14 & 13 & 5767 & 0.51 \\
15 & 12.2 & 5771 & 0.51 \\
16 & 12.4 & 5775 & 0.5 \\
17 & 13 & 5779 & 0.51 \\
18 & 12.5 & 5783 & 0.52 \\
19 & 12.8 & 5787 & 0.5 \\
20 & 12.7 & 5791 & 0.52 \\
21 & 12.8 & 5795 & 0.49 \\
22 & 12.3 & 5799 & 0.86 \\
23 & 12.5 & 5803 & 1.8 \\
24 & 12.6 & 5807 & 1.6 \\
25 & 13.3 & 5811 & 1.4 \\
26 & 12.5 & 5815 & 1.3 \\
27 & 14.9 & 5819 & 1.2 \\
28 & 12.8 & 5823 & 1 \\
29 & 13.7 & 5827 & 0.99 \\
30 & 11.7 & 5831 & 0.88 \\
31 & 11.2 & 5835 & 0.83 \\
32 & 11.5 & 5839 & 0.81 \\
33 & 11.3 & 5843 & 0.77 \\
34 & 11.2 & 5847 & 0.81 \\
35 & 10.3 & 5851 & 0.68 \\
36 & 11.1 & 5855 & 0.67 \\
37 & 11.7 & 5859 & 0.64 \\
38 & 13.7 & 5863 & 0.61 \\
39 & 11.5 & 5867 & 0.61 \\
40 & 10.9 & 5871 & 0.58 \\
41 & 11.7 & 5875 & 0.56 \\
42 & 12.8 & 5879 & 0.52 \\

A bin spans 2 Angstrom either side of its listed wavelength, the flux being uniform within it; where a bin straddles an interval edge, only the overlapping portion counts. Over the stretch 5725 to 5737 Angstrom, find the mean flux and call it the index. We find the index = 12.1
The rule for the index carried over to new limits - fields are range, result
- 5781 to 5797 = 12.7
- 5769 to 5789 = 12.6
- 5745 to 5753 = 12.1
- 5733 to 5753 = 12.3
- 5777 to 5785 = 12.8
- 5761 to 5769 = 12.9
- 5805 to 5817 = 12.8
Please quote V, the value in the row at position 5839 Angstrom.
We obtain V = 11.5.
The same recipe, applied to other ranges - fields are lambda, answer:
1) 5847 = 11.2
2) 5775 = 12.4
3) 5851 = 10.3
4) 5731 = 12.2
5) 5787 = 12.8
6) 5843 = 11.3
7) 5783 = 12.5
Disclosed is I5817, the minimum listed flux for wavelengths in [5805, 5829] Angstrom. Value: 12.5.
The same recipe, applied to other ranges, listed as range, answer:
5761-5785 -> 12.2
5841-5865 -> 10.3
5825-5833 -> 11.7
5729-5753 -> 11.9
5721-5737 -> 11.6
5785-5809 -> 12.3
